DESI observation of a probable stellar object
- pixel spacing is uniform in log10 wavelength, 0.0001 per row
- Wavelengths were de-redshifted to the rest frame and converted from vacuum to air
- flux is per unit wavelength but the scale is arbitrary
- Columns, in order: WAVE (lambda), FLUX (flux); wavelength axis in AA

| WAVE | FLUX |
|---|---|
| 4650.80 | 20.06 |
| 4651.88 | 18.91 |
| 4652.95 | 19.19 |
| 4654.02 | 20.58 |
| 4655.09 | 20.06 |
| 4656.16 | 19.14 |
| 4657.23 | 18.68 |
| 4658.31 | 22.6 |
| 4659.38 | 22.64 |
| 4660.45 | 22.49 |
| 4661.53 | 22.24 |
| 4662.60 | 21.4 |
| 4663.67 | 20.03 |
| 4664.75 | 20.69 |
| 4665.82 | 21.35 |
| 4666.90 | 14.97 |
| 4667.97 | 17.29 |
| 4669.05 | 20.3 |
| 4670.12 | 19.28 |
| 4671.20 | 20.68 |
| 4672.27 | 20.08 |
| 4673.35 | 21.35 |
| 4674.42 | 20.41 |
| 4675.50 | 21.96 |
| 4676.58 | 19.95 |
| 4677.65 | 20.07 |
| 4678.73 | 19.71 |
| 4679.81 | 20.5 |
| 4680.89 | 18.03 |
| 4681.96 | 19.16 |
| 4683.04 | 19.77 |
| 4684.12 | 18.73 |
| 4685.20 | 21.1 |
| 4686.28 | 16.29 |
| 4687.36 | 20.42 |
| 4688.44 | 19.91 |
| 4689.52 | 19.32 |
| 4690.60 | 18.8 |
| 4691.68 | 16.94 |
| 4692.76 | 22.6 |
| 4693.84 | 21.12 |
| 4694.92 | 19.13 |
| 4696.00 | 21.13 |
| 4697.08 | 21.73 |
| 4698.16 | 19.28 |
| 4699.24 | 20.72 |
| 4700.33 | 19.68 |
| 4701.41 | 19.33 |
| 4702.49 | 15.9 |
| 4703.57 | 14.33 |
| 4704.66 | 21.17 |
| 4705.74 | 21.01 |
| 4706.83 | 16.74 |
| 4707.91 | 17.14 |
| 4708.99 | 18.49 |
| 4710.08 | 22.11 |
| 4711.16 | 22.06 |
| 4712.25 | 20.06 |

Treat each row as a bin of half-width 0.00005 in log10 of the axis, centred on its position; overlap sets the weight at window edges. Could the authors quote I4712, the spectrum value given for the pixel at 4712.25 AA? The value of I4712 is 20.06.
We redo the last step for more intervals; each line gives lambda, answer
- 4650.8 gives 20.06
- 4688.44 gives 19.91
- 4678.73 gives 19.71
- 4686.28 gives 16.29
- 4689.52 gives 19.32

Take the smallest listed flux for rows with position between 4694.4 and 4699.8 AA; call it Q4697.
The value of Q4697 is 19.13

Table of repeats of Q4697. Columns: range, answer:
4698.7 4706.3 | 14.33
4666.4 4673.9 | 14.97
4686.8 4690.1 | 19.32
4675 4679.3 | 19.71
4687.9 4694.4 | 16.94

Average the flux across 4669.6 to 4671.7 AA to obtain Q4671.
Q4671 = 19.9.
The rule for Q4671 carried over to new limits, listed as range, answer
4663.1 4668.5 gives 18.9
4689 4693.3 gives 19.4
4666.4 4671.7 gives 18.5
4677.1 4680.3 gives 20.1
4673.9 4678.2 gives 20.6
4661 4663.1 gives 21.9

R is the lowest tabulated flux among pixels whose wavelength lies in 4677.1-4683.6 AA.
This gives 18.03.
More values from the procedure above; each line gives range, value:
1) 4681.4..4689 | 16.29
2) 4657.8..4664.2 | 20.03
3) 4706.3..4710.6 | 16.74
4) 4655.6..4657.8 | 18.68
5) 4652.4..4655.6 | 19.19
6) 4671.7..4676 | 20.08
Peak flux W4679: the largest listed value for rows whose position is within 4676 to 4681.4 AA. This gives 20.5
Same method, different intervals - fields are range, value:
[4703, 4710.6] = 22.11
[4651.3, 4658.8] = 22.6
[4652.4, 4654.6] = 20.58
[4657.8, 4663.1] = 22.64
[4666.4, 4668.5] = 17.29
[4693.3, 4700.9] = 21.73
